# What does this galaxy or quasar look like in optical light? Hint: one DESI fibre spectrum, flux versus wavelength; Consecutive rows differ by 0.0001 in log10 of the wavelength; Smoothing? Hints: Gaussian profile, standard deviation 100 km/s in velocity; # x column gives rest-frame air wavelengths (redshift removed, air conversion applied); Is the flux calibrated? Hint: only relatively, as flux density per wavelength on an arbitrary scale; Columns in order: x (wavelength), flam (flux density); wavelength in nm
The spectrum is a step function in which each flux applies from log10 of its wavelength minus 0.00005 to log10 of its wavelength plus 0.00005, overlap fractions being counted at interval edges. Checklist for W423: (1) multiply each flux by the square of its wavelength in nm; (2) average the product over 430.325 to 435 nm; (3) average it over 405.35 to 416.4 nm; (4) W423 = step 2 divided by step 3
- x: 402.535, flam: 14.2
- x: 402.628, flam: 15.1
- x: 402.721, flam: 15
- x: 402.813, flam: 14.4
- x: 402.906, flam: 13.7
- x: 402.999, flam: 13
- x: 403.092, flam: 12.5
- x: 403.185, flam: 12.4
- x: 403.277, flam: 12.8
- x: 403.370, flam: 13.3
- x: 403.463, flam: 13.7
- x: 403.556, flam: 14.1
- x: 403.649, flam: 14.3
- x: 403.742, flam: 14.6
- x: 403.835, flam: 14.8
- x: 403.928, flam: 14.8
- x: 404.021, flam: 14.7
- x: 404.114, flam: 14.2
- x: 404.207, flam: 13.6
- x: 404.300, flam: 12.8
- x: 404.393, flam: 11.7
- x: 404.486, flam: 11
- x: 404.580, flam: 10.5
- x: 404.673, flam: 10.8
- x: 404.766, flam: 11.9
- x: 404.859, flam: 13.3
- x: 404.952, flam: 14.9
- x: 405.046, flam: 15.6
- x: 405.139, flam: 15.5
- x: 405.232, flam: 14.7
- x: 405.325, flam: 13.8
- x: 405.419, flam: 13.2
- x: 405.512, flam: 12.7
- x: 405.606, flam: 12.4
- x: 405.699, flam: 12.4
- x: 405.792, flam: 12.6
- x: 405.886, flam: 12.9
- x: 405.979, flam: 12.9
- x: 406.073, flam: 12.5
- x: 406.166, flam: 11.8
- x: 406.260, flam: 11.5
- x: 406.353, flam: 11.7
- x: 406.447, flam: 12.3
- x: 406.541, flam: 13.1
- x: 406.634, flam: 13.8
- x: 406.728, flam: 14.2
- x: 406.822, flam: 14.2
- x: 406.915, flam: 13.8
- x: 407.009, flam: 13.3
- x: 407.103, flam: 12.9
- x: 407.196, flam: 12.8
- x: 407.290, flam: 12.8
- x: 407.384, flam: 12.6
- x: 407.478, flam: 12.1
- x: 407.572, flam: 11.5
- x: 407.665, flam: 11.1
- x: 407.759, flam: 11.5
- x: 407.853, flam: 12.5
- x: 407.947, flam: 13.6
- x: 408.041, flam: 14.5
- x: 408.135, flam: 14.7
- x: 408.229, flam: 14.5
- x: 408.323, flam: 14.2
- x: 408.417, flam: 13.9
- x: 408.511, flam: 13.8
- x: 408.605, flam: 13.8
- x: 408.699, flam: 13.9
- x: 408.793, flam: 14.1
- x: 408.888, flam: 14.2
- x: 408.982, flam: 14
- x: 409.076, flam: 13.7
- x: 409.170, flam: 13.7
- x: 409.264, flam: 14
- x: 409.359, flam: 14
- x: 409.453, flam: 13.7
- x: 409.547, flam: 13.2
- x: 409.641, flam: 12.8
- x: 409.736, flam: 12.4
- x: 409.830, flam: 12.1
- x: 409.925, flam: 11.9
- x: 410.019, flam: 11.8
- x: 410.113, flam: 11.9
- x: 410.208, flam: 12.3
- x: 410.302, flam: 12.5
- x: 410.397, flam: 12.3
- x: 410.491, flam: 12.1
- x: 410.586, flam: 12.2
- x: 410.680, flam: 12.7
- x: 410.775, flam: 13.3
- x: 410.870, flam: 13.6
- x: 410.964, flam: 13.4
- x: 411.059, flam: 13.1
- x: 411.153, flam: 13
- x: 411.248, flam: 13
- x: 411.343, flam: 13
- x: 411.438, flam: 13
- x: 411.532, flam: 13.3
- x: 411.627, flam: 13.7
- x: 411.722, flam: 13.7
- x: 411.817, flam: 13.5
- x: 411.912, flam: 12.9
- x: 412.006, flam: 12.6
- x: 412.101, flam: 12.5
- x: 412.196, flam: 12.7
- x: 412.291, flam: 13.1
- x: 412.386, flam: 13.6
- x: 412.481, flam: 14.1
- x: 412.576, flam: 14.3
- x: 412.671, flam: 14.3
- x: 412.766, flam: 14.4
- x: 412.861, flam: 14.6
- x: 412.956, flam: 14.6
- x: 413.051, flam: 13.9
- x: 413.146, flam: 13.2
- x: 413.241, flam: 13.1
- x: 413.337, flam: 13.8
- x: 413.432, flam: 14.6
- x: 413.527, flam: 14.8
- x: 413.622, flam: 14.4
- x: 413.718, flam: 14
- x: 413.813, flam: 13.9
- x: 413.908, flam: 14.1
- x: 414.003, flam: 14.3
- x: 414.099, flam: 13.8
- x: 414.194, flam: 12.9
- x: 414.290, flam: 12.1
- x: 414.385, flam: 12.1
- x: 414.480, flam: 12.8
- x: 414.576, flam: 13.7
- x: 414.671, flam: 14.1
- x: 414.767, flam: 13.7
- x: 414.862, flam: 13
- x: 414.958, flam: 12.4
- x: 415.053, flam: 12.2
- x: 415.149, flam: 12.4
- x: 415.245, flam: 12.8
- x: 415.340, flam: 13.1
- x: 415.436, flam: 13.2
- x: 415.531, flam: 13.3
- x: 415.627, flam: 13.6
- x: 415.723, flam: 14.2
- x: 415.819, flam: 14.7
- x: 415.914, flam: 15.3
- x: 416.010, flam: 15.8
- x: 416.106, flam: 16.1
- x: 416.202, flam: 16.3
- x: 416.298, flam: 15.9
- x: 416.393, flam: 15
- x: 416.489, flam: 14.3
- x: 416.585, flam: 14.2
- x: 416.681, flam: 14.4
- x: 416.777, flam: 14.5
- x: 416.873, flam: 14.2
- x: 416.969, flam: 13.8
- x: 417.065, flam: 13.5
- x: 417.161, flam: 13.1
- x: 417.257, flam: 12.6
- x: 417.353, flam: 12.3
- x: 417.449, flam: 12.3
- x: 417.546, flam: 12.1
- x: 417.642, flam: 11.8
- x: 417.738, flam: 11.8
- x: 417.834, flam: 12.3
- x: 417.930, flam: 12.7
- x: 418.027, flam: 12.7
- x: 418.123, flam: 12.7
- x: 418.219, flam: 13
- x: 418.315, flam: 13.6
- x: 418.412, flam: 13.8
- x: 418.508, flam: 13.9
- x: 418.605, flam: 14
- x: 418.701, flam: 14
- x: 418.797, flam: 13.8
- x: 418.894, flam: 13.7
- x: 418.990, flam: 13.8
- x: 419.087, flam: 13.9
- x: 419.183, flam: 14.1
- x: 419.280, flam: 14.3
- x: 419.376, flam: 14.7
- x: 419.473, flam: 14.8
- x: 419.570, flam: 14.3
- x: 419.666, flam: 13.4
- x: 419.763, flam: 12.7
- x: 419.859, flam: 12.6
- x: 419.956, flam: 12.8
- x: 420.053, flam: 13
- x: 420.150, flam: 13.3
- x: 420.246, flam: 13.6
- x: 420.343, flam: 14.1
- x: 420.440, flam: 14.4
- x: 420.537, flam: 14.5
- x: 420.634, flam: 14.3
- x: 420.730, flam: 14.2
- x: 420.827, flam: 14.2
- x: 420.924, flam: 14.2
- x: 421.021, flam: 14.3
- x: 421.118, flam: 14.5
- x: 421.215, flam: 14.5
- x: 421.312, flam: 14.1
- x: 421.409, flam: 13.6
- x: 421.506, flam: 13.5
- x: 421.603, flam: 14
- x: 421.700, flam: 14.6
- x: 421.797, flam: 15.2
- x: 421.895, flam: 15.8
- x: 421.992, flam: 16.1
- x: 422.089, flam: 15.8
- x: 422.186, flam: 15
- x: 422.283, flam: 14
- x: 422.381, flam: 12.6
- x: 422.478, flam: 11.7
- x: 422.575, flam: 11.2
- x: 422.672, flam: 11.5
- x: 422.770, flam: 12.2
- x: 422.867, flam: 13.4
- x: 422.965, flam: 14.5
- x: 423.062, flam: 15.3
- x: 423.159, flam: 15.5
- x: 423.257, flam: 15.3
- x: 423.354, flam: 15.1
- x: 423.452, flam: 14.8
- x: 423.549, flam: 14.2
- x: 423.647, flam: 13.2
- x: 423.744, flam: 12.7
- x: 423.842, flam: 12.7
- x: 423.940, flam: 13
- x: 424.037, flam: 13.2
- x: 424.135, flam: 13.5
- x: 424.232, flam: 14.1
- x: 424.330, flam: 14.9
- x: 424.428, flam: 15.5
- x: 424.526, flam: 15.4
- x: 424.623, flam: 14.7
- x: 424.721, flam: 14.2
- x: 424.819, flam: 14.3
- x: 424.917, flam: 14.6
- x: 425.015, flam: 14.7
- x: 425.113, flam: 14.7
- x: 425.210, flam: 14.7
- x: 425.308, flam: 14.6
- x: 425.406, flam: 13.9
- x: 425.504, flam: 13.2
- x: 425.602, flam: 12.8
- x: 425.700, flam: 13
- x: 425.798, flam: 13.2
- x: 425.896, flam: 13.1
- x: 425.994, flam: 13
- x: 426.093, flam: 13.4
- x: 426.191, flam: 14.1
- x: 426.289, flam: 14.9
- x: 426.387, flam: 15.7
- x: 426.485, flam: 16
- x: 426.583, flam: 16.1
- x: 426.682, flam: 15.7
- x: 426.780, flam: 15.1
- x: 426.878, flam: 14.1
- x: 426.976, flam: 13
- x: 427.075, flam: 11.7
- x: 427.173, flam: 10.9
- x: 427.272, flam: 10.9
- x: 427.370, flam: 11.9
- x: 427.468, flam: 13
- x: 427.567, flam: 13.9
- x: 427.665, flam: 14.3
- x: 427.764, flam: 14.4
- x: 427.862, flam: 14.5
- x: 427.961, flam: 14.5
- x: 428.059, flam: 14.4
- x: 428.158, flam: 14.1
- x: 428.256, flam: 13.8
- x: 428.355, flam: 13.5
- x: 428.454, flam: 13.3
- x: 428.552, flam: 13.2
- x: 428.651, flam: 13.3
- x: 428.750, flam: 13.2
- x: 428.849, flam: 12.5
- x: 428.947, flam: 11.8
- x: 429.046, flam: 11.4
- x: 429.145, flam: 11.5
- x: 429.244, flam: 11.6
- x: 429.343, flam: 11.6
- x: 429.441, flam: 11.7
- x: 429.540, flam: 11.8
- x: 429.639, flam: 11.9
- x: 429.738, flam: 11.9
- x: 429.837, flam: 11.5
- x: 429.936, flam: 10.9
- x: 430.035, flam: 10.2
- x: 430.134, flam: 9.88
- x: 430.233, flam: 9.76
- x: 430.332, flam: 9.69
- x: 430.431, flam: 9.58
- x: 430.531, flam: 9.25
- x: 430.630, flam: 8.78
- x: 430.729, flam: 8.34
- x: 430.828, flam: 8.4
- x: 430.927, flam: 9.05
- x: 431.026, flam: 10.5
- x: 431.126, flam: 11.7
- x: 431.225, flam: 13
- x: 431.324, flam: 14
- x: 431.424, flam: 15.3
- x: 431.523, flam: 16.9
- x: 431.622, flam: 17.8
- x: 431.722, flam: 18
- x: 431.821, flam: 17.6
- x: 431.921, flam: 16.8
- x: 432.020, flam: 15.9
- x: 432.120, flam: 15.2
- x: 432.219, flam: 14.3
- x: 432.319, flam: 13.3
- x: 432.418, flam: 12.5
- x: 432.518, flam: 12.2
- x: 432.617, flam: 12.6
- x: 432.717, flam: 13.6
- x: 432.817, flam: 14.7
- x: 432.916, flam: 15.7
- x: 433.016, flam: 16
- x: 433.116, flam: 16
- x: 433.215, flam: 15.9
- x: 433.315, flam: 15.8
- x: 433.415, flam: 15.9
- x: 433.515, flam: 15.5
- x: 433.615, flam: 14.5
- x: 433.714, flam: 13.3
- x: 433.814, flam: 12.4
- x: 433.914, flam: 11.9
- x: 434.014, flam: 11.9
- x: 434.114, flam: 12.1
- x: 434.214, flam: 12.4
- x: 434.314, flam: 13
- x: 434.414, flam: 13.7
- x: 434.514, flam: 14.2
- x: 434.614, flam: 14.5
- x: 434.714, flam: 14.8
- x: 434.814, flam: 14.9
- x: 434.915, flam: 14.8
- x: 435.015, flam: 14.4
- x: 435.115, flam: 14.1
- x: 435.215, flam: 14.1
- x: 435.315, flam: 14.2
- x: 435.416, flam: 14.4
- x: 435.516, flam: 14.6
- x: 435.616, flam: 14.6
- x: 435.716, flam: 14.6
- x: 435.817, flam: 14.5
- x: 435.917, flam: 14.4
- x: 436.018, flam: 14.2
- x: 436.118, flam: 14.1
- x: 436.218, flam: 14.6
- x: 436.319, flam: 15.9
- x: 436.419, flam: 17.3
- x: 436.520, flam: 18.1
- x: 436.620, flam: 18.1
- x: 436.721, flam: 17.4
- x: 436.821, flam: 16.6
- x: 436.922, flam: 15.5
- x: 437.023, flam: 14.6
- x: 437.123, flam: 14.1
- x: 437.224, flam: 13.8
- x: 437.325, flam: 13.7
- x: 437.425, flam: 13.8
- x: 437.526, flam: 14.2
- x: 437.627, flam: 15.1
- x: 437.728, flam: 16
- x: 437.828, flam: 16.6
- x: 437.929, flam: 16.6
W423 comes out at 1.1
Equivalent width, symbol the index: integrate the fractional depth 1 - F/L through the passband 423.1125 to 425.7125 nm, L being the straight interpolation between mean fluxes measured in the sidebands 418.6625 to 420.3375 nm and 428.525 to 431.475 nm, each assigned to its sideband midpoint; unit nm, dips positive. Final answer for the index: -0.339 nm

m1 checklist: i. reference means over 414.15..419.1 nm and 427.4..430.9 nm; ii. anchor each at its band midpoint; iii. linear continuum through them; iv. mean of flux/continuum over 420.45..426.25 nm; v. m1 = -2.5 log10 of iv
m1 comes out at -0.11 mag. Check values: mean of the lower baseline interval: 13.5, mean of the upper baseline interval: 11.9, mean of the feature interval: 14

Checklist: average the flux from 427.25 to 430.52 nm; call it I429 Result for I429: 12.3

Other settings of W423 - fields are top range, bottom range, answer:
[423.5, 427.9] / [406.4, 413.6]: 1.13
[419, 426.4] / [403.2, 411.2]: 1.15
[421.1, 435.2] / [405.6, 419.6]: 1.09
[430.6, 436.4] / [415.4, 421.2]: 1.09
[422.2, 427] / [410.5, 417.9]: 1.09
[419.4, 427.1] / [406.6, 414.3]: 1.12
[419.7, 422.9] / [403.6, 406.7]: 1.14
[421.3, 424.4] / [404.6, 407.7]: 1.17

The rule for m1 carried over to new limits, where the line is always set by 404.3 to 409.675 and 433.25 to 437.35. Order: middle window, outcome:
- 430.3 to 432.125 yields 0.117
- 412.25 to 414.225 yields -0.043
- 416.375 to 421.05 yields 0.013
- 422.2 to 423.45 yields 0.027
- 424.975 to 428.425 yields 0.023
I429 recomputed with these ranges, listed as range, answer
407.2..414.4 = 13.3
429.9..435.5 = 13.4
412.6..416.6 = 13.9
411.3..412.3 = 13.1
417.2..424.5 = 13.7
